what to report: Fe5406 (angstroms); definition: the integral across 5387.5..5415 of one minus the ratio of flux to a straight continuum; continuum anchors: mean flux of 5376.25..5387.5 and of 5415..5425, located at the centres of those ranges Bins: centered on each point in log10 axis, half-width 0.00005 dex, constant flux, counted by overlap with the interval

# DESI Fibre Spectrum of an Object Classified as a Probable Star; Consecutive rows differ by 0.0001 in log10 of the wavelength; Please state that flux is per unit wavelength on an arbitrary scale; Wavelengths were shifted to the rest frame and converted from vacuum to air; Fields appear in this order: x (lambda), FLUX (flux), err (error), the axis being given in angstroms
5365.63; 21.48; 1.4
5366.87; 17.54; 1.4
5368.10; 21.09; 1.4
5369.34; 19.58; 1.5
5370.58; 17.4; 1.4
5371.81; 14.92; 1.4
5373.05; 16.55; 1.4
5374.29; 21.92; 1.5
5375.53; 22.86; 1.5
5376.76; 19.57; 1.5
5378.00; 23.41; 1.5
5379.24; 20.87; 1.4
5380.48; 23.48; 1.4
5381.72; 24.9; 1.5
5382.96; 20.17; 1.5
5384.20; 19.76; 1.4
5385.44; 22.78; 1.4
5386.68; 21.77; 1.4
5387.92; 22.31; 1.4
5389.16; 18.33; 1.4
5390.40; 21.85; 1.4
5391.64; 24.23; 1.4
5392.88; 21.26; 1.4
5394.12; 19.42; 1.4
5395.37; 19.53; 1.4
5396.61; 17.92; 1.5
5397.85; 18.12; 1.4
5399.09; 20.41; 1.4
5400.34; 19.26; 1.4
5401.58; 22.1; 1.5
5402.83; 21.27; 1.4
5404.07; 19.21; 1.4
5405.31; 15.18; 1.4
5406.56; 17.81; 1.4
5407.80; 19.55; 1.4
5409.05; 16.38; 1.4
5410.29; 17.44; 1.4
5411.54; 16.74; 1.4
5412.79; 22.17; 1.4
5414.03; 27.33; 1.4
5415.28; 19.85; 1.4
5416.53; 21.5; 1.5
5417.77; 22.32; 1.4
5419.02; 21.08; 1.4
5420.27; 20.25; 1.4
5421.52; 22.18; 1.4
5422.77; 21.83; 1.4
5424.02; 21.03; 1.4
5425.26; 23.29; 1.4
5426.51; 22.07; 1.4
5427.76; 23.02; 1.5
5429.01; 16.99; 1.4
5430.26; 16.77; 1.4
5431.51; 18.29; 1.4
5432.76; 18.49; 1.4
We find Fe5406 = 2.2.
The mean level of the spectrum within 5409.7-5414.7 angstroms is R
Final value 20.9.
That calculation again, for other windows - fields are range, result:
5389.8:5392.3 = 23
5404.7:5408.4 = 17.5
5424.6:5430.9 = 20.5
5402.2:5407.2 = 18.4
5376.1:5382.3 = 22.4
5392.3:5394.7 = 20.4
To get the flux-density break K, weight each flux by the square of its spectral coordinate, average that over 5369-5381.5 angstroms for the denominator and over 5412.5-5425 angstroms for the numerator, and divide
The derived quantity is 1.1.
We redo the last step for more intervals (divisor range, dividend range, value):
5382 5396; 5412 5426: 1.05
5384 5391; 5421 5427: 1.06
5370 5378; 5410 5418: 1.11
